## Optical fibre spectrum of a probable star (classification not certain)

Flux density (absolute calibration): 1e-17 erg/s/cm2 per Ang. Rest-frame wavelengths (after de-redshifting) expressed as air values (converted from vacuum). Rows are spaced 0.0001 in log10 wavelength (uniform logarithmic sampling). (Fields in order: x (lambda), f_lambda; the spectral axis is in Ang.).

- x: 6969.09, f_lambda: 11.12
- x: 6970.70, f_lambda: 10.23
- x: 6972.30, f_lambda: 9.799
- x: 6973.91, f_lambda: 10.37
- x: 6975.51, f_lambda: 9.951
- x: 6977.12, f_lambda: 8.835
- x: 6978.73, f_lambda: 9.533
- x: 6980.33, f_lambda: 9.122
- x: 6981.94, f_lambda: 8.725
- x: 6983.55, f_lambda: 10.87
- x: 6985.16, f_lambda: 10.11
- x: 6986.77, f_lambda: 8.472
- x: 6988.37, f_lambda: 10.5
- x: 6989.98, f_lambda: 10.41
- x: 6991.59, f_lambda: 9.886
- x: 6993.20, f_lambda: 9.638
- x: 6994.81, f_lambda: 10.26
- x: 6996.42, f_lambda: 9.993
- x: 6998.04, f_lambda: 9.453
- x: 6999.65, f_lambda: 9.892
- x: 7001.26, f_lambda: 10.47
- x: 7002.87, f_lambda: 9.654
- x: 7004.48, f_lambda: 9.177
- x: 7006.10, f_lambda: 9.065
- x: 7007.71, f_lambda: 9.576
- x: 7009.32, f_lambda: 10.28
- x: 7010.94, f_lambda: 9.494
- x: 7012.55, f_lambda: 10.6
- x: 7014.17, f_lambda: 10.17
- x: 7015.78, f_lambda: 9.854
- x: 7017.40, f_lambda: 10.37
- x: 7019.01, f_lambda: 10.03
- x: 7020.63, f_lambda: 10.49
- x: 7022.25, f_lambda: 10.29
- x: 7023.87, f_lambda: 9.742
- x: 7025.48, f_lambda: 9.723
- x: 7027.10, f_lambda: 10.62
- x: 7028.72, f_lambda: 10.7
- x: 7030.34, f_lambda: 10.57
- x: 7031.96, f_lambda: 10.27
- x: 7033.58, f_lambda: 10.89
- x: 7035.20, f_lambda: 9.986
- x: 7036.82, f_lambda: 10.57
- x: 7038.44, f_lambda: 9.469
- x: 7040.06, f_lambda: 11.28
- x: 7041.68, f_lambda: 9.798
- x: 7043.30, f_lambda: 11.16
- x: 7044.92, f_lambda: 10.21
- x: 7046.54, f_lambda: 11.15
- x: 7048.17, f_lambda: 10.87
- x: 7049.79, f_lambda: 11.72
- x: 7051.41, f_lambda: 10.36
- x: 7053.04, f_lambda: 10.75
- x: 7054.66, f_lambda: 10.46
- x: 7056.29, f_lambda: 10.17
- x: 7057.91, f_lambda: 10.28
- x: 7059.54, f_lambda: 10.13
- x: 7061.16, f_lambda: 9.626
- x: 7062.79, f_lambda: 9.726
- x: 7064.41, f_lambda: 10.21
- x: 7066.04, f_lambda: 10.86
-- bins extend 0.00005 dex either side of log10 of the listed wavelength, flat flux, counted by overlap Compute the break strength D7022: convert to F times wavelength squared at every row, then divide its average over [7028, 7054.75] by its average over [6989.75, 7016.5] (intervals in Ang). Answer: 1.09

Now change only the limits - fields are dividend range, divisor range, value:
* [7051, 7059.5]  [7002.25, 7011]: 1.10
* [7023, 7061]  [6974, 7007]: 1.09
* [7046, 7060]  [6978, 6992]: 1.12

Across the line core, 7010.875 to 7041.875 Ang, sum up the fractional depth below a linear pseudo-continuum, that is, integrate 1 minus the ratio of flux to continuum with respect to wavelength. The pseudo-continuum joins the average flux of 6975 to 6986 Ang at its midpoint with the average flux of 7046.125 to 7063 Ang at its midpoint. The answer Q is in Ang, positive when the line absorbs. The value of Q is -0.42 Ang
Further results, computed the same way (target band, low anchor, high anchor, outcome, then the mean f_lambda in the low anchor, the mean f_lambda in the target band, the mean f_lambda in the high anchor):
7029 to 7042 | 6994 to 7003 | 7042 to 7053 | 0.3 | 9.97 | 10.4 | 10.8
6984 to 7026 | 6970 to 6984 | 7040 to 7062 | 0.4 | 9.68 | 9.92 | 10.5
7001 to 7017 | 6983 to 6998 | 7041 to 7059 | 0.5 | 9.97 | 9.83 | 10.6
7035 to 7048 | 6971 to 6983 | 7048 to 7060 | -0.1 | 9.54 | 10.5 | 10.6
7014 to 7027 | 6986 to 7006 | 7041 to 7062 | 0.0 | 9.79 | 10.1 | 10.5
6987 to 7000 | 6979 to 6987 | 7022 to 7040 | -0.3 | 9.53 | 9.94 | 10.3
